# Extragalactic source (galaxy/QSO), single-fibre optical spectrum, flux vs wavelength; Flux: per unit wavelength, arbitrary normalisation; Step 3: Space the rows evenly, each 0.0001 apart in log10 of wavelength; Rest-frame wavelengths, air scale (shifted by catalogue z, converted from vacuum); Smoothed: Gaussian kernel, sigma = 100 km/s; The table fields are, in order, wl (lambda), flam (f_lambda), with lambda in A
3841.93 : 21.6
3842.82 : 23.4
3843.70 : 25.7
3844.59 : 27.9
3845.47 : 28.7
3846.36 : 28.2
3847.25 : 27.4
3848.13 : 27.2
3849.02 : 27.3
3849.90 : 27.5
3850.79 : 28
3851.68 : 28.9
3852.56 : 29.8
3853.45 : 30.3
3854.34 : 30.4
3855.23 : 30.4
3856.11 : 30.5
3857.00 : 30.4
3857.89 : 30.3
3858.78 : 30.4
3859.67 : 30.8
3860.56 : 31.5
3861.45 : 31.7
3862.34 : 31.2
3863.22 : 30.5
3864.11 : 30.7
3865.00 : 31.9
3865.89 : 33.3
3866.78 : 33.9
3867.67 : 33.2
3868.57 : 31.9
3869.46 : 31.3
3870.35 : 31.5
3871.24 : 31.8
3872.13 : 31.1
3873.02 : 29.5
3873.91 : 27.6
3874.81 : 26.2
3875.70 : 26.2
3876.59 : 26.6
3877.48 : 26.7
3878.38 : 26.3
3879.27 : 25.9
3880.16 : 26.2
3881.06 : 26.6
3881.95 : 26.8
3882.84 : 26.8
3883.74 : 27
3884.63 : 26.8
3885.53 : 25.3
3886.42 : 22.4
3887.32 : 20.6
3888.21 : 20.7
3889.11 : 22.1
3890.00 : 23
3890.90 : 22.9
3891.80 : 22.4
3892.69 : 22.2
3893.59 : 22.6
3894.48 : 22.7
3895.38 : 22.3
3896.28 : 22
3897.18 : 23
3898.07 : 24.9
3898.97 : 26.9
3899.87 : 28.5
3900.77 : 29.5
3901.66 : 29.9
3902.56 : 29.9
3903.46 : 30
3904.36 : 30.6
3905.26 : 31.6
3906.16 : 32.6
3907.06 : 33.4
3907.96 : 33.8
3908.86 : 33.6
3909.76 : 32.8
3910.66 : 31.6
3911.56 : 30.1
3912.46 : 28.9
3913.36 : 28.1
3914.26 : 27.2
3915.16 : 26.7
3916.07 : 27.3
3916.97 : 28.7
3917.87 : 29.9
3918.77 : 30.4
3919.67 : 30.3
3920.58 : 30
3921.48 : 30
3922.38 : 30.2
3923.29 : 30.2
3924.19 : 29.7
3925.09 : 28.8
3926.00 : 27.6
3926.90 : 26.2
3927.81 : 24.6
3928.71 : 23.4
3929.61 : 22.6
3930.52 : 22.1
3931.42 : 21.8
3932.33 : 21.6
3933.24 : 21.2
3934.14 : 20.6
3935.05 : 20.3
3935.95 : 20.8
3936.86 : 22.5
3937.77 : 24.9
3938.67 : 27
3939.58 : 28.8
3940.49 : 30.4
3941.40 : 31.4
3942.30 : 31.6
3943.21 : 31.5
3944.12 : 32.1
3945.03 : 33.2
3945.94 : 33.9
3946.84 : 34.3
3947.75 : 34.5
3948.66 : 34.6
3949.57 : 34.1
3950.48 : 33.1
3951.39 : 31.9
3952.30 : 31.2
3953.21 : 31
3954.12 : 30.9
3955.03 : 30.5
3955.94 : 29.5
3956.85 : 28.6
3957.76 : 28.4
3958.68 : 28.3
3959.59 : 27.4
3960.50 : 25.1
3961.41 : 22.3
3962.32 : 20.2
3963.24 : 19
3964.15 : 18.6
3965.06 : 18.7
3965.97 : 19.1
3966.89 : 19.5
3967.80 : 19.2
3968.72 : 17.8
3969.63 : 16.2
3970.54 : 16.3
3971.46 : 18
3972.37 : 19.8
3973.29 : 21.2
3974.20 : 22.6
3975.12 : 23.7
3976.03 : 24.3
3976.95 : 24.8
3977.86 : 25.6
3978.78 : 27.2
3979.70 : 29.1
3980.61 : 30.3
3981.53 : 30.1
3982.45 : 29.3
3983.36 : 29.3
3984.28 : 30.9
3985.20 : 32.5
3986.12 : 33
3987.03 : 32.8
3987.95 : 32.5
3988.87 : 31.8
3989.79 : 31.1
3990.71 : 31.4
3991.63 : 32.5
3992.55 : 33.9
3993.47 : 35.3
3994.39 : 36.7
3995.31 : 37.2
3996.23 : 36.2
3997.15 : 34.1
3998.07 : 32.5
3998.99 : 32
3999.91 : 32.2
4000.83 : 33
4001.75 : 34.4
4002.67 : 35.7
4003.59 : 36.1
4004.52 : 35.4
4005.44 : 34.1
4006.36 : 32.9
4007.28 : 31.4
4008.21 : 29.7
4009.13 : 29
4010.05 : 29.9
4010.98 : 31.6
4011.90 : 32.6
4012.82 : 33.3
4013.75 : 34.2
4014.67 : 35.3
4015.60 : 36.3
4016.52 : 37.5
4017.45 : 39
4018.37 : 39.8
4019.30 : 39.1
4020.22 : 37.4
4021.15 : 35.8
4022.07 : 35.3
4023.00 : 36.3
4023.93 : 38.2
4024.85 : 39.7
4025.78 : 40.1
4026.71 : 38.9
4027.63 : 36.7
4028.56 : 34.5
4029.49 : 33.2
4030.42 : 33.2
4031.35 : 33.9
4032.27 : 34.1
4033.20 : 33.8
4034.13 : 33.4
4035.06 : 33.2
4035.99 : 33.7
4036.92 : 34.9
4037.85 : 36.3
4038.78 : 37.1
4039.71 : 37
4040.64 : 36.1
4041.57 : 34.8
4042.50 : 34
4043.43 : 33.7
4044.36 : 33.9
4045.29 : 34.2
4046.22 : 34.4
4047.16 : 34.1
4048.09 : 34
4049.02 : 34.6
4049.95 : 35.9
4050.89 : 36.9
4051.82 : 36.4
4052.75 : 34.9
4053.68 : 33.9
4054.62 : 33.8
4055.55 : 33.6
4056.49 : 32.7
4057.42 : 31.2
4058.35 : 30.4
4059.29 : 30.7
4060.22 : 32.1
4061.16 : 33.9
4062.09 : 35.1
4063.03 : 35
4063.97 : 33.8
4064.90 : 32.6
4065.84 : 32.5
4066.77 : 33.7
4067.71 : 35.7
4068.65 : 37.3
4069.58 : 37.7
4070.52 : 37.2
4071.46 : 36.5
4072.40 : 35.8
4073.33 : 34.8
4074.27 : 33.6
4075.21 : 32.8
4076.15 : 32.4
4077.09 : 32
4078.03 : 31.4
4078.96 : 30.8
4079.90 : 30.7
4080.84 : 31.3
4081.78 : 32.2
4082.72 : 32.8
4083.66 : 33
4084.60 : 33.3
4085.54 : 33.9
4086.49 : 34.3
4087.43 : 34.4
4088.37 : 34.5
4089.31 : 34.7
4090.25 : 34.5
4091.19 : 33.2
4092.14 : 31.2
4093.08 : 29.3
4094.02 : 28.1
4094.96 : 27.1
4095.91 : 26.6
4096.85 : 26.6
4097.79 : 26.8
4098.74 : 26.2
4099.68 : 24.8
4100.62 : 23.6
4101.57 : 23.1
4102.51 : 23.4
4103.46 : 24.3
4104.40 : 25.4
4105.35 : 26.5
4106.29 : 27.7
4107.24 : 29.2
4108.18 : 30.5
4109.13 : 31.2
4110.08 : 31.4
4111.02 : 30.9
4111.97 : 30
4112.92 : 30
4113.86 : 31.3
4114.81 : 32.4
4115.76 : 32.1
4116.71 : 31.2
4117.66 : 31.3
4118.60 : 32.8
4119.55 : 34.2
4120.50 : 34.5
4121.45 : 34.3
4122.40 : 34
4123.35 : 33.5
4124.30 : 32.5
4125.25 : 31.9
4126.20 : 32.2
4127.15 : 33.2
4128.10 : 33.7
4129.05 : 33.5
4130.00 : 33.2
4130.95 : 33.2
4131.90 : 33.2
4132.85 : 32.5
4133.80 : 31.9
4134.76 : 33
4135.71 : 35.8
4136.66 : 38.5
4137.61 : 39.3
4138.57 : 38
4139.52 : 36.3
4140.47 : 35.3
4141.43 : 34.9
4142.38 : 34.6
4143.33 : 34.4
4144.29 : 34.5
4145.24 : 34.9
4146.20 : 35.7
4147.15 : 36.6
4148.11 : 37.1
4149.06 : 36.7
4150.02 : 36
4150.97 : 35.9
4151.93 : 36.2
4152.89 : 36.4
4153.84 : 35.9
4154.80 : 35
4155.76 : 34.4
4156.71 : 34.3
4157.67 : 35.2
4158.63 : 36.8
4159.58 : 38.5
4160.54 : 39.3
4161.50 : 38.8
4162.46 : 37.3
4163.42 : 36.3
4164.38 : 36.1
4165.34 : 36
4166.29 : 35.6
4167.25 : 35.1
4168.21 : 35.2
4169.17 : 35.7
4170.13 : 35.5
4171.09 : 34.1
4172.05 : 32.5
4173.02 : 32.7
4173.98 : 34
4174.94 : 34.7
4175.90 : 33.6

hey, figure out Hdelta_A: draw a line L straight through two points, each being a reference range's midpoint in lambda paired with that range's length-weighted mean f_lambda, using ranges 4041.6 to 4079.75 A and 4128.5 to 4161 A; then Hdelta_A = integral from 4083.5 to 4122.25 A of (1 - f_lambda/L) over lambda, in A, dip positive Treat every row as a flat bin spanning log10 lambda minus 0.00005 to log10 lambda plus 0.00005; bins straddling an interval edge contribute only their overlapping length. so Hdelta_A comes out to 5.2 A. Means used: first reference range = 34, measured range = 30.1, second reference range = 35.5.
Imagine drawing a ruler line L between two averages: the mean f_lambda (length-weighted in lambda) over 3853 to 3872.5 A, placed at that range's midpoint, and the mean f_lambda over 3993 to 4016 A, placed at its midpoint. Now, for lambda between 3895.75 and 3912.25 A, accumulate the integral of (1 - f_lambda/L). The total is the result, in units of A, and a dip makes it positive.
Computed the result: 1.2 A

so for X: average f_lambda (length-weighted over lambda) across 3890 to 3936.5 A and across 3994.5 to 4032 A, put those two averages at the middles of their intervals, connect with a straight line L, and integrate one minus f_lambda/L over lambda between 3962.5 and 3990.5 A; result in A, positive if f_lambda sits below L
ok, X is 6.4 A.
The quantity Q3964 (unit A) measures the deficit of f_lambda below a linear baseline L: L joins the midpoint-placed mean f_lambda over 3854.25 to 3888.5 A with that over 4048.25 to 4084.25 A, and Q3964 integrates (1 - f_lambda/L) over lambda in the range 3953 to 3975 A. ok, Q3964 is 5.9 A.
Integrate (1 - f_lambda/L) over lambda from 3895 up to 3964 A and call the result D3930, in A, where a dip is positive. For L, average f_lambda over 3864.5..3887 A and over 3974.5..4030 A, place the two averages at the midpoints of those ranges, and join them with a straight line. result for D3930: 5.1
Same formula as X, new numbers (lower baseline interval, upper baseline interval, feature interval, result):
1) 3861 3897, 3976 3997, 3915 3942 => 2.45 A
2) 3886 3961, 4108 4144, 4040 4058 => -1.80 A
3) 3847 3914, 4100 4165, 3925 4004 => 5.67 A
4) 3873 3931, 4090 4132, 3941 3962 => -2.23 A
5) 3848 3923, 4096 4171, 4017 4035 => -3.07 A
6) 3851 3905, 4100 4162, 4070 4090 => -0.85 A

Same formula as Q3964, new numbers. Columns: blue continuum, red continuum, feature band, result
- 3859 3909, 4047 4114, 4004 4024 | -2.8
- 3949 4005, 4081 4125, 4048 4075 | -4.2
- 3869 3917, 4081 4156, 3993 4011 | -2.3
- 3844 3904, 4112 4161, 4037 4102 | -0.2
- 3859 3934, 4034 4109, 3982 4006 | -2.4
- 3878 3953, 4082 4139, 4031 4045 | -2.2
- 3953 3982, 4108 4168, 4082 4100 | 0.4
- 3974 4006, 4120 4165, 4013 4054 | -3.8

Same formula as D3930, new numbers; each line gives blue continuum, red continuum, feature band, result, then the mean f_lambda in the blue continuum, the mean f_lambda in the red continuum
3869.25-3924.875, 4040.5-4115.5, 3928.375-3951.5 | 0.7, 27.6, 32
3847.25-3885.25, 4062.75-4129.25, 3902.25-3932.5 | 1.0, 29.3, 31.5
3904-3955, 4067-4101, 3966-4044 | -3.7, 29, 32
